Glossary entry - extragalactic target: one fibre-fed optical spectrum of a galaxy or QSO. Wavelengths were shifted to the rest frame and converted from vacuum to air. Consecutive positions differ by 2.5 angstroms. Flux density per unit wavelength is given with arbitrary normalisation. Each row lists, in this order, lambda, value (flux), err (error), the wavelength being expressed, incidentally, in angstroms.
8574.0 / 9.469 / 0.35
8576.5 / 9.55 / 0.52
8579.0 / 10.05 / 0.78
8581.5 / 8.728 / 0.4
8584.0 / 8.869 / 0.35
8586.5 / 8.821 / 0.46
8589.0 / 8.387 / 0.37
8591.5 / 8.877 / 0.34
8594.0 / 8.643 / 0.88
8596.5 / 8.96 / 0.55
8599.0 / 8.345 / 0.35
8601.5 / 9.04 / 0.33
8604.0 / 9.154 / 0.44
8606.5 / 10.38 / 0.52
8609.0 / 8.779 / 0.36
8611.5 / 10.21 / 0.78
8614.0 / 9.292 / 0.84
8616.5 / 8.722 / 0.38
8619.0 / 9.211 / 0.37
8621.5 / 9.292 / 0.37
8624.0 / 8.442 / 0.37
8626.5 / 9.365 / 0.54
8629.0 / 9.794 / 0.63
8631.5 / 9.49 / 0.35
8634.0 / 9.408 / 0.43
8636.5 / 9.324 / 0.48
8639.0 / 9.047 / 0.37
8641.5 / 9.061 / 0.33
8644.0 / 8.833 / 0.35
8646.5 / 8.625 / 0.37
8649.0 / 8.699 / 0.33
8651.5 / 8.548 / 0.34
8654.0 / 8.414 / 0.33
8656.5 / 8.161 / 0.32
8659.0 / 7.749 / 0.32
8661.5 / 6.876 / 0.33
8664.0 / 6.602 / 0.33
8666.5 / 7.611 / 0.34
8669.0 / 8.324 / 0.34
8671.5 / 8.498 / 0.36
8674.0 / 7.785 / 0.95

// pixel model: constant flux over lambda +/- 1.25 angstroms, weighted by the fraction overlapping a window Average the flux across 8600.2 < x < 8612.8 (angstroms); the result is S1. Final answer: 9.51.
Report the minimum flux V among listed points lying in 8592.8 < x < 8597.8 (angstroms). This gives 8.643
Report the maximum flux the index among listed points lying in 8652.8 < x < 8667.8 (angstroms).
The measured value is 8.414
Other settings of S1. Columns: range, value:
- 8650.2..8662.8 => 7.95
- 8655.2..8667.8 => 7.41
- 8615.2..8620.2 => 8.97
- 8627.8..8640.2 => 9.41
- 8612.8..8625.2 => 8.99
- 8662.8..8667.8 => 7.12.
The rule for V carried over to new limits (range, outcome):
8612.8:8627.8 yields 8.442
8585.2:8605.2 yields 8.345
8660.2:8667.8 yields 6.602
